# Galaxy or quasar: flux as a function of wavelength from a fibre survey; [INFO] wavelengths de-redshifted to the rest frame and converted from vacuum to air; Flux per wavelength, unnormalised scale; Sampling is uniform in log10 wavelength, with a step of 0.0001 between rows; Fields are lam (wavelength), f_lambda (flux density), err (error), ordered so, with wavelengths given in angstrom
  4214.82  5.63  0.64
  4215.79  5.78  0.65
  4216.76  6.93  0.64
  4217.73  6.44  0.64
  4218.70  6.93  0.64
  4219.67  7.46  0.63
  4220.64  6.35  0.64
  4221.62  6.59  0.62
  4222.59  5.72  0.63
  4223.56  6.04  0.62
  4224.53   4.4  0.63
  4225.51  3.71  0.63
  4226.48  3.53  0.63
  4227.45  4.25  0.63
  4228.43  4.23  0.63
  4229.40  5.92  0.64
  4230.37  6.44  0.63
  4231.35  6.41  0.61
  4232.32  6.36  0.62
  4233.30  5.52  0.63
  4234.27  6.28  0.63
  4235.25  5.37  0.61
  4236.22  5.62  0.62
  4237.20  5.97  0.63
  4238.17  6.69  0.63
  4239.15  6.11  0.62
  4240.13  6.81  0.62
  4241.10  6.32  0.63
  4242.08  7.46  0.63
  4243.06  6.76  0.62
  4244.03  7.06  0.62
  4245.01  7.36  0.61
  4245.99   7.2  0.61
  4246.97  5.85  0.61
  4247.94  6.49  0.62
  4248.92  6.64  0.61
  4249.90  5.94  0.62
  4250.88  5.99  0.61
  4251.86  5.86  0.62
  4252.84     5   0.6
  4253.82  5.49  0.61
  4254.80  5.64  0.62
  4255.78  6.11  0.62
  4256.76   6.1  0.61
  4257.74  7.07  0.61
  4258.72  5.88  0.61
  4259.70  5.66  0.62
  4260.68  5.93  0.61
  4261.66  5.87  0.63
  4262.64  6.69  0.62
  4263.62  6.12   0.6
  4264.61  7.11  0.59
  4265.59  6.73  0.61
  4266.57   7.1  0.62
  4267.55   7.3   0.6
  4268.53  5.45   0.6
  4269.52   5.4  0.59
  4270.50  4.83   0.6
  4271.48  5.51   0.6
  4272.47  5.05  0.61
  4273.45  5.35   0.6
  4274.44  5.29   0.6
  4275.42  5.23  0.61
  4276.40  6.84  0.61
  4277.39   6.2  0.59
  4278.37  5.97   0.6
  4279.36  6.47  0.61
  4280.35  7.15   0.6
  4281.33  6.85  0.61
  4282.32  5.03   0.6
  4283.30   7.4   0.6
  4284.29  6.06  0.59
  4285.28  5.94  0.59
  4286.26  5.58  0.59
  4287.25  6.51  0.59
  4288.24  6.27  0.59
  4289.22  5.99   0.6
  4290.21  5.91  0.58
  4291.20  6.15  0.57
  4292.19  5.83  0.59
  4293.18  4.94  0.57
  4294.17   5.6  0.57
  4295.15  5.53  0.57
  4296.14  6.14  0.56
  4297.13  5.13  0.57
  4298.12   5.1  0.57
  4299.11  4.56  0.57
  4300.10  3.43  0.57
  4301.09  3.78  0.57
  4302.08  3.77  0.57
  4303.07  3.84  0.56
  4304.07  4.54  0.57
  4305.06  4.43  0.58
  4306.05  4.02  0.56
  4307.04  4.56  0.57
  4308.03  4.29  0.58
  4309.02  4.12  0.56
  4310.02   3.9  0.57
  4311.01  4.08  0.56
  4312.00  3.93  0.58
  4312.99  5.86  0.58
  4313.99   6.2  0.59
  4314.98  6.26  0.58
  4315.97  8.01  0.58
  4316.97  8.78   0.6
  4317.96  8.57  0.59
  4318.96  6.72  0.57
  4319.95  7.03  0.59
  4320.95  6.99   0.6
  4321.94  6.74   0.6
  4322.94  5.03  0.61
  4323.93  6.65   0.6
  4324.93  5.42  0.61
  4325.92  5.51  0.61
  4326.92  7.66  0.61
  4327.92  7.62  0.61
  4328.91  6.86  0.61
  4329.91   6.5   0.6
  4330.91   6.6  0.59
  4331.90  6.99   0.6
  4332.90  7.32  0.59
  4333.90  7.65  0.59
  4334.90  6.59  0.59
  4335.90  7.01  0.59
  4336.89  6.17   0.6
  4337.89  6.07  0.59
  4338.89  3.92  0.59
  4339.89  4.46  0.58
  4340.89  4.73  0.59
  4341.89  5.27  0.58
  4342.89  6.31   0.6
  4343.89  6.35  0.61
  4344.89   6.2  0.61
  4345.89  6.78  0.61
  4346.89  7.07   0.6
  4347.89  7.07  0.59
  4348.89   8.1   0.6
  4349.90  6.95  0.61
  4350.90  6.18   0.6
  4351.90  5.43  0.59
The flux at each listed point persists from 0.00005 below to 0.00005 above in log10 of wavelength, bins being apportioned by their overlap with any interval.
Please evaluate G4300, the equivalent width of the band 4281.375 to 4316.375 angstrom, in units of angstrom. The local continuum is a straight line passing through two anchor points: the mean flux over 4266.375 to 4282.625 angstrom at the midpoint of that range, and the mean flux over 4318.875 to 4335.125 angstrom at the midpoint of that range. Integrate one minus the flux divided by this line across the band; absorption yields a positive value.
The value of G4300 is 5.8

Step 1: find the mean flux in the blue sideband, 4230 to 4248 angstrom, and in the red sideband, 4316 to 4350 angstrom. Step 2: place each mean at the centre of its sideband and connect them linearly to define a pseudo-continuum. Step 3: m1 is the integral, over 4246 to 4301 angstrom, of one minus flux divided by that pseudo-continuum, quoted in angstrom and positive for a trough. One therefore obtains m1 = 4.9 angstrom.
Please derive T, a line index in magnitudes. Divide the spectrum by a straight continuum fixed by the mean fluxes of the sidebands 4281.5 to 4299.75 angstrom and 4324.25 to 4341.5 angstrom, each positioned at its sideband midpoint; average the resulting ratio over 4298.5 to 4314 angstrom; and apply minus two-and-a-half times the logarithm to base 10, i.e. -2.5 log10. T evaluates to 0.36 mag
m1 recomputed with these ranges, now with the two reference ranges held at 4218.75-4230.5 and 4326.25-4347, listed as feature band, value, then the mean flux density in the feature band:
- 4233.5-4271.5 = -3.91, 6.23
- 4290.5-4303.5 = 2.36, 4.93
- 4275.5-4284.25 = -0.78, 6.41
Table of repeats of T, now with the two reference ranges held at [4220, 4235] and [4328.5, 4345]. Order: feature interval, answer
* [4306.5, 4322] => 0.01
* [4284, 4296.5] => 0.00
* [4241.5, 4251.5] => -0.19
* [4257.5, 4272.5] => -0.08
